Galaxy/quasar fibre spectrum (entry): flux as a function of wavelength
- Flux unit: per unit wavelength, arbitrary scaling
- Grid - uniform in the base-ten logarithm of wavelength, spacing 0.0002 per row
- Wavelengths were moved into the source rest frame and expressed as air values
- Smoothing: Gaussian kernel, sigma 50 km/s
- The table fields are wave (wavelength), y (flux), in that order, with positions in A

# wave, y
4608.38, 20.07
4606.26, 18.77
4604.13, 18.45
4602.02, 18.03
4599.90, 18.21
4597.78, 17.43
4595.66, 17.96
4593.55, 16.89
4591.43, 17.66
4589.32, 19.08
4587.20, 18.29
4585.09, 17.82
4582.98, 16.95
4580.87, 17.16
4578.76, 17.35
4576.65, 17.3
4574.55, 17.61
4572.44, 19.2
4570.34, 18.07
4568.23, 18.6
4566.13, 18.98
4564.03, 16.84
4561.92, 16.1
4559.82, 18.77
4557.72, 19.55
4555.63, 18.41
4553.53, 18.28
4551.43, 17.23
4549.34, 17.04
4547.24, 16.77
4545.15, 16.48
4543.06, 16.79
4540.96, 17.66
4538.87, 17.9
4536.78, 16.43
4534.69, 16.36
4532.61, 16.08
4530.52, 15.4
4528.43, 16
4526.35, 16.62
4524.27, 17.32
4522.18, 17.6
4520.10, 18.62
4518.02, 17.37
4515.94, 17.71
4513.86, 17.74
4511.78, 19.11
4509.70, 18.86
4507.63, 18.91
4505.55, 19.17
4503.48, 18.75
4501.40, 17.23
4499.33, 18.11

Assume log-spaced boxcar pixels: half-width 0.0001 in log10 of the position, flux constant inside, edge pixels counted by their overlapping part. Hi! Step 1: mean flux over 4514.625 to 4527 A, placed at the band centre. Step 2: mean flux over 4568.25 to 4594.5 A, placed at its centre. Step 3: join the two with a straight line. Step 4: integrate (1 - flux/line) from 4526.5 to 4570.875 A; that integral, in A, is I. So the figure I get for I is 0.97 A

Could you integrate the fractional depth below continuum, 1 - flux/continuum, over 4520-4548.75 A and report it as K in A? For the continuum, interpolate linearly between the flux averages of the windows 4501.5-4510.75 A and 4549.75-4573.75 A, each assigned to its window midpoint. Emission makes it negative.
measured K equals 2.6 A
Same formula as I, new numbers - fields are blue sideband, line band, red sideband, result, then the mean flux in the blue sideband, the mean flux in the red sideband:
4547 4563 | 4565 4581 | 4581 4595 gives -0.3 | 17.8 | 17.7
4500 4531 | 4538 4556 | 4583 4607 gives 0.5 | 17.8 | 18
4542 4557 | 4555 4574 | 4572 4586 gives -0.9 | 17.3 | 17.6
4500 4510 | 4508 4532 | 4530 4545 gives 0.3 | 18.6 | 16.7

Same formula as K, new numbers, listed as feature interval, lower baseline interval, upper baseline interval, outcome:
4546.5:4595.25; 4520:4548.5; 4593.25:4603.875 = -1.3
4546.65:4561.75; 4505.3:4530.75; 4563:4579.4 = 0.0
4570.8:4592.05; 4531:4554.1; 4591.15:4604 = -0.4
